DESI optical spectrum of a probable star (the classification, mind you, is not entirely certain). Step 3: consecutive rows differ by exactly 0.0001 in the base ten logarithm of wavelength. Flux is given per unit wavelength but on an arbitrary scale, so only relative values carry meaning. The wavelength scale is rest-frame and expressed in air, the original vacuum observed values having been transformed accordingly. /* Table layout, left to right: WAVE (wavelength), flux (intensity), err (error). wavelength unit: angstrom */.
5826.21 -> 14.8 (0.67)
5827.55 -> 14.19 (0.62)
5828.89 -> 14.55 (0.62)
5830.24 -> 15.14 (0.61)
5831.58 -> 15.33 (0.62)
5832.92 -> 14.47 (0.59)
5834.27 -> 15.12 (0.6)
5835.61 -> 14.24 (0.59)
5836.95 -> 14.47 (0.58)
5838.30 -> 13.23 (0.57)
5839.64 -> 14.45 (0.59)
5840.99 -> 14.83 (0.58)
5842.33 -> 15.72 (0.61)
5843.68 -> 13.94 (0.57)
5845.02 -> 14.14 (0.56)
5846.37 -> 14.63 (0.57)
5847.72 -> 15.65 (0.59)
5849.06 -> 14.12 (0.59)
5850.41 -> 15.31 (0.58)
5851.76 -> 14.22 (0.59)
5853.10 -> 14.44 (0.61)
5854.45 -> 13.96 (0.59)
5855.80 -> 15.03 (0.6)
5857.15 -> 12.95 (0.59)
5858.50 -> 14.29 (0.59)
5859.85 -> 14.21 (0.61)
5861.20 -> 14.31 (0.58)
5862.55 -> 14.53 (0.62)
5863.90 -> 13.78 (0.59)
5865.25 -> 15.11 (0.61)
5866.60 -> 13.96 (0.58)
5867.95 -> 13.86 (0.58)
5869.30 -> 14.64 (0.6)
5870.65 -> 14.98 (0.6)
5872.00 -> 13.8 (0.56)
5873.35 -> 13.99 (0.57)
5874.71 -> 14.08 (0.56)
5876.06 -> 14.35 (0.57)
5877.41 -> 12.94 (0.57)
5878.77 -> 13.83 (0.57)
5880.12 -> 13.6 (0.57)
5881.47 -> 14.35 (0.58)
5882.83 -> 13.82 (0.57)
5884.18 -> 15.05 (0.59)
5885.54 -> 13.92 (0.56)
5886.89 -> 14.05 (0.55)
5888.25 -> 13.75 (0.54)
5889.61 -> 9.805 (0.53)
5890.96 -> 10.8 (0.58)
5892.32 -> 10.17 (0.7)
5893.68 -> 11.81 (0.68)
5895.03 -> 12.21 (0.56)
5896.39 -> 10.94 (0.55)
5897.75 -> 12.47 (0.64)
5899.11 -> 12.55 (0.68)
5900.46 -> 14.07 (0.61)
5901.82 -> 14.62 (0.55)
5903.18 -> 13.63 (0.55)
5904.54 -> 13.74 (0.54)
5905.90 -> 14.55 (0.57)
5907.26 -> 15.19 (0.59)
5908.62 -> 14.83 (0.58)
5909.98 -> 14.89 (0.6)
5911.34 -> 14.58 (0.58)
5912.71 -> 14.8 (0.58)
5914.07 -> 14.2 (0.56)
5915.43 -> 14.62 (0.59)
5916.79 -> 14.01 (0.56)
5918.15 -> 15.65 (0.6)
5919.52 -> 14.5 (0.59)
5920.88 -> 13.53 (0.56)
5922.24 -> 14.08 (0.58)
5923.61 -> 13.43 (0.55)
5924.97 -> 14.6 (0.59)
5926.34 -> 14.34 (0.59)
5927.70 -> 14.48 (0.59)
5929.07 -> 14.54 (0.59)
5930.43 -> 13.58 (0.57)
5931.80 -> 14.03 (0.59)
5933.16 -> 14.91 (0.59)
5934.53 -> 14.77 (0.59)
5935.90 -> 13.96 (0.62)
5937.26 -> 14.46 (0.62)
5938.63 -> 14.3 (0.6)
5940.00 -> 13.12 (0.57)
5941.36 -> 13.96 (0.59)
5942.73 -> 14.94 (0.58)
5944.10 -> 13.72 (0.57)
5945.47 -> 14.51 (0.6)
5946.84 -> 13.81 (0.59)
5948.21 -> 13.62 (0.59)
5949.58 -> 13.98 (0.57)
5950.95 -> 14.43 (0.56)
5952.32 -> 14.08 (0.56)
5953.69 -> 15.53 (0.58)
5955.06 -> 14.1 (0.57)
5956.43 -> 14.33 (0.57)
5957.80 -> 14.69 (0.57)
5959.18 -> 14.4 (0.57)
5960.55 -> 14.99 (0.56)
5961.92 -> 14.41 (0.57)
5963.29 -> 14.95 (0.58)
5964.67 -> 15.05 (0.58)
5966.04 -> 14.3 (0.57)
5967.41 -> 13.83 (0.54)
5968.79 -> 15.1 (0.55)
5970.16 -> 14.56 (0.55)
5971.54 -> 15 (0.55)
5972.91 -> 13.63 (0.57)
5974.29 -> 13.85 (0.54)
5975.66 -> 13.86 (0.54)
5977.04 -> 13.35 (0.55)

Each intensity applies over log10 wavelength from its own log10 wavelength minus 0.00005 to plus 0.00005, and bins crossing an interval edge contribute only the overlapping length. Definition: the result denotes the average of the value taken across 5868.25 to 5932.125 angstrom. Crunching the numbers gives 13.8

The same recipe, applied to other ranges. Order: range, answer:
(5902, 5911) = 14.5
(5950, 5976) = 14.5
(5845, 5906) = 13.7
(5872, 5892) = 13.4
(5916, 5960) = 14.3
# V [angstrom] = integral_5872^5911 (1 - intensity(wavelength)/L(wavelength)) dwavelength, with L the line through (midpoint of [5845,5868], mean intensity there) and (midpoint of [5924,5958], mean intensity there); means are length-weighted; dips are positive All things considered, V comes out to 2.6 angstrom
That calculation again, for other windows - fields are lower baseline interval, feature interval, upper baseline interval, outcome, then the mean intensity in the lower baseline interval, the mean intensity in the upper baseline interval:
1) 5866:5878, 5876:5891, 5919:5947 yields 0.7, 14.1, 14.2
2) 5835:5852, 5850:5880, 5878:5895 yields -1.0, 14.5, 12.9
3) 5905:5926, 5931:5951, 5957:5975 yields 0.5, 14.5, 14.5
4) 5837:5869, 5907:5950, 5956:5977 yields 0.3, 14.4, 14.4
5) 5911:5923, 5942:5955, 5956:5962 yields 0.2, 14.4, 14.6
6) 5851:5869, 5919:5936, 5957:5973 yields 0.3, 14.2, 14.6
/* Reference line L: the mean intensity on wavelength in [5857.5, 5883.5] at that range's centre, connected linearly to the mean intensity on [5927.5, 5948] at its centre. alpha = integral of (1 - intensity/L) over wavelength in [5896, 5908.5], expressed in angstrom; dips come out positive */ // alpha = 0.4 angstrom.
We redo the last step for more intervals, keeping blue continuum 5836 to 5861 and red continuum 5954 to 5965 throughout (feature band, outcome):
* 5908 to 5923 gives 0.03 angstrom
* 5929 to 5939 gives 0.19 angstrom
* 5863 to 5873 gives 0.11 angstrom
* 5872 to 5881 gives 0.41 angstrom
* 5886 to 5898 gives 2.24 angstrom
